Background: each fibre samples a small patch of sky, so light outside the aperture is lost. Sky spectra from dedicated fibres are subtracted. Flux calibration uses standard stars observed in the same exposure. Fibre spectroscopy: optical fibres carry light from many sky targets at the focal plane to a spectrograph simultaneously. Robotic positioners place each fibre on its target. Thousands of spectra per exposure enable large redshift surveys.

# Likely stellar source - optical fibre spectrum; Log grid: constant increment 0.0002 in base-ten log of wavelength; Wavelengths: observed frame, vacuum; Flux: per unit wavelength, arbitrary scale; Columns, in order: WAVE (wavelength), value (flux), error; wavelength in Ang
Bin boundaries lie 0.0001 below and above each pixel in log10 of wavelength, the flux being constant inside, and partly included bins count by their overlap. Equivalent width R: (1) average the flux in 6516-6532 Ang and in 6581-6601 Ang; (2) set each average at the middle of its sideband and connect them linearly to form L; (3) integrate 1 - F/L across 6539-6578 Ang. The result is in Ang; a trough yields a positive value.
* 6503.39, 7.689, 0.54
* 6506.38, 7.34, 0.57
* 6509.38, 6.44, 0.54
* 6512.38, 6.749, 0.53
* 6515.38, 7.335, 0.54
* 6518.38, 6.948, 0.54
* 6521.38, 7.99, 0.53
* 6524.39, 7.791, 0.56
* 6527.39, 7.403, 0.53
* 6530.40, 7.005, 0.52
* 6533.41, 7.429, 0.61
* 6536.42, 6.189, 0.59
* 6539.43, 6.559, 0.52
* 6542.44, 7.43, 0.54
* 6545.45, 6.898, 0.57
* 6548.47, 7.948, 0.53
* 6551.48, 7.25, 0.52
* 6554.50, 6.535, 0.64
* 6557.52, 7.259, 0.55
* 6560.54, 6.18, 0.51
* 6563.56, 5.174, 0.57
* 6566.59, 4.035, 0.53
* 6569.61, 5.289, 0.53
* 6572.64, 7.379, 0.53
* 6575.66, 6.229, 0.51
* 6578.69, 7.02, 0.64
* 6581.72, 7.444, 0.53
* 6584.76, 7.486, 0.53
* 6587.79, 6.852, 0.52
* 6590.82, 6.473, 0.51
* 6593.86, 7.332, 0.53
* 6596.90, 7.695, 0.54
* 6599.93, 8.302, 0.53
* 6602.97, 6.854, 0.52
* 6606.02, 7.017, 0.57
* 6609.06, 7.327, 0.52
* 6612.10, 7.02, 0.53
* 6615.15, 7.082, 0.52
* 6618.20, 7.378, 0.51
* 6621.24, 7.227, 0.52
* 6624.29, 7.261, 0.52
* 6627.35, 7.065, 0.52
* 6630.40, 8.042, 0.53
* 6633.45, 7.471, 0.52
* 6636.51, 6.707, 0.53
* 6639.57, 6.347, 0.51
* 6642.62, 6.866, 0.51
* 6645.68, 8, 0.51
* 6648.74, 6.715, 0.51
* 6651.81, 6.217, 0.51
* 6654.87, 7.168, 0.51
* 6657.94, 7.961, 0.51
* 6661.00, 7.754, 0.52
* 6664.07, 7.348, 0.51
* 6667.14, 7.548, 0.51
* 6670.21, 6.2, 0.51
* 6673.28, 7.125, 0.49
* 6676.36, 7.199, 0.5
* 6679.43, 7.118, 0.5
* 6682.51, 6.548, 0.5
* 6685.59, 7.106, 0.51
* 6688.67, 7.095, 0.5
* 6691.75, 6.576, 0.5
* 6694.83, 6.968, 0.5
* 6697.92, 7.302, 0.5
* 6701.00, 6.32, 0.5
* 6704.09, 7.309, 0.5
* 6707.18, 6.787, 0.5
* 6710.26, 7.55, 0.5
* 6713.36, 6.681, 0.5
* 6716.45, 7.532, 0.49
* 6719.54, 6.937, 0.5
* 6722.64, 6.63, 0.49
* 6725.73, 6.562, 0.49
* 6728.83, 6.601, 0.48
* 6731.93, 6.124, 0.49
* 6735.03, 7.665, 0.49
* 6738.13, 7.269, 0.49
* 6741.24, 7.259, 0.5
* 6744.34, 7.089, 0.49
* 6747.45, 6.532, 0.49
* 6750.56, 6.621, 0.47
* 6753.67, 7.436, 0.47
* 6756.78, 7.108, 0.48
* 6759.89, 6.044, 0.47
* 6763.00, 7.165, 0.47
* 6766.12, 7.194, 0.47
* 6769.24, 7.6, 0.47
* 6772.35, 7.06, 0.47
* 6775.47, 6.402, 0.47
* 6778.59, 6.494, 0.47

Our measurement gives 4.8 Ang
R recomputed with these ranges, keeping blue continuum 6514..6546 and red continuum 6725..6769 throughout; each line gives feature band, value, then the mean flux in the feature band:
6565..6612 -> 1.75 Ang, 6.85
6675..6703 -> 0.32 Ang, 6.92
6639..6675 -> -0.45 Ang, 7.13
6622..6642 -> -0.20 Ang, 7.14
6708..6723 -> -0.25 Ang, 7.09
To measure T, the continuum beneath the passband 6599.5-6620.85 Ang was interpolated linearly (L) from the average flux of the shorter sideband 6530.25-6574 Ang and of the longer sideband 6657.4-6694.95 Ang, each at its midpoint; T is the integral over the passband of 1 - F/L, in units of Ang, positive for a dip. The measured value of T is -1.3 Ang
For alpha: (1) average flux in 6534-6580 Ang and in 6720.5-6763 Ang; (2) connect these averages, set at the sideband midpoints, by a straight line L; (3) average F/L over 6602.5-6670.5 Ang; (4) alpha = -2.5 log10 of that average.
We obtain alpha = -0.08 mag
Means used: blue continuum 6.51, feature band 7.18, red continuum 6.86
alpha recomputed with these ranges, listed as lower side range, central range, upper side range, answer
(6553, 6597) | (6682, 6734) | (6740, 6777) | -0.01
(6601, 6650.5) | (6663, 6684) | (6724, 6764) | 0.01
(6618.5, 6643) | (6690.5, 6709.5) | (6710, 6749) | 0.01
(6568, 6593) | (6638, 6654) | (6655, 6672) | 0.06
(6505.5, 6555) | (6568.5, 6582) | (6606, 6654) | 0.08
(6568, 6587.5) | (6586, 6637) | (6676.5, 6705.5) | -0.06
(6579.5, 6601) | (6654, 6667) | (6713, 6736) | -0.07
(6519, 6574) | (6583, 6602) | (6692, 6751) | -0.08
